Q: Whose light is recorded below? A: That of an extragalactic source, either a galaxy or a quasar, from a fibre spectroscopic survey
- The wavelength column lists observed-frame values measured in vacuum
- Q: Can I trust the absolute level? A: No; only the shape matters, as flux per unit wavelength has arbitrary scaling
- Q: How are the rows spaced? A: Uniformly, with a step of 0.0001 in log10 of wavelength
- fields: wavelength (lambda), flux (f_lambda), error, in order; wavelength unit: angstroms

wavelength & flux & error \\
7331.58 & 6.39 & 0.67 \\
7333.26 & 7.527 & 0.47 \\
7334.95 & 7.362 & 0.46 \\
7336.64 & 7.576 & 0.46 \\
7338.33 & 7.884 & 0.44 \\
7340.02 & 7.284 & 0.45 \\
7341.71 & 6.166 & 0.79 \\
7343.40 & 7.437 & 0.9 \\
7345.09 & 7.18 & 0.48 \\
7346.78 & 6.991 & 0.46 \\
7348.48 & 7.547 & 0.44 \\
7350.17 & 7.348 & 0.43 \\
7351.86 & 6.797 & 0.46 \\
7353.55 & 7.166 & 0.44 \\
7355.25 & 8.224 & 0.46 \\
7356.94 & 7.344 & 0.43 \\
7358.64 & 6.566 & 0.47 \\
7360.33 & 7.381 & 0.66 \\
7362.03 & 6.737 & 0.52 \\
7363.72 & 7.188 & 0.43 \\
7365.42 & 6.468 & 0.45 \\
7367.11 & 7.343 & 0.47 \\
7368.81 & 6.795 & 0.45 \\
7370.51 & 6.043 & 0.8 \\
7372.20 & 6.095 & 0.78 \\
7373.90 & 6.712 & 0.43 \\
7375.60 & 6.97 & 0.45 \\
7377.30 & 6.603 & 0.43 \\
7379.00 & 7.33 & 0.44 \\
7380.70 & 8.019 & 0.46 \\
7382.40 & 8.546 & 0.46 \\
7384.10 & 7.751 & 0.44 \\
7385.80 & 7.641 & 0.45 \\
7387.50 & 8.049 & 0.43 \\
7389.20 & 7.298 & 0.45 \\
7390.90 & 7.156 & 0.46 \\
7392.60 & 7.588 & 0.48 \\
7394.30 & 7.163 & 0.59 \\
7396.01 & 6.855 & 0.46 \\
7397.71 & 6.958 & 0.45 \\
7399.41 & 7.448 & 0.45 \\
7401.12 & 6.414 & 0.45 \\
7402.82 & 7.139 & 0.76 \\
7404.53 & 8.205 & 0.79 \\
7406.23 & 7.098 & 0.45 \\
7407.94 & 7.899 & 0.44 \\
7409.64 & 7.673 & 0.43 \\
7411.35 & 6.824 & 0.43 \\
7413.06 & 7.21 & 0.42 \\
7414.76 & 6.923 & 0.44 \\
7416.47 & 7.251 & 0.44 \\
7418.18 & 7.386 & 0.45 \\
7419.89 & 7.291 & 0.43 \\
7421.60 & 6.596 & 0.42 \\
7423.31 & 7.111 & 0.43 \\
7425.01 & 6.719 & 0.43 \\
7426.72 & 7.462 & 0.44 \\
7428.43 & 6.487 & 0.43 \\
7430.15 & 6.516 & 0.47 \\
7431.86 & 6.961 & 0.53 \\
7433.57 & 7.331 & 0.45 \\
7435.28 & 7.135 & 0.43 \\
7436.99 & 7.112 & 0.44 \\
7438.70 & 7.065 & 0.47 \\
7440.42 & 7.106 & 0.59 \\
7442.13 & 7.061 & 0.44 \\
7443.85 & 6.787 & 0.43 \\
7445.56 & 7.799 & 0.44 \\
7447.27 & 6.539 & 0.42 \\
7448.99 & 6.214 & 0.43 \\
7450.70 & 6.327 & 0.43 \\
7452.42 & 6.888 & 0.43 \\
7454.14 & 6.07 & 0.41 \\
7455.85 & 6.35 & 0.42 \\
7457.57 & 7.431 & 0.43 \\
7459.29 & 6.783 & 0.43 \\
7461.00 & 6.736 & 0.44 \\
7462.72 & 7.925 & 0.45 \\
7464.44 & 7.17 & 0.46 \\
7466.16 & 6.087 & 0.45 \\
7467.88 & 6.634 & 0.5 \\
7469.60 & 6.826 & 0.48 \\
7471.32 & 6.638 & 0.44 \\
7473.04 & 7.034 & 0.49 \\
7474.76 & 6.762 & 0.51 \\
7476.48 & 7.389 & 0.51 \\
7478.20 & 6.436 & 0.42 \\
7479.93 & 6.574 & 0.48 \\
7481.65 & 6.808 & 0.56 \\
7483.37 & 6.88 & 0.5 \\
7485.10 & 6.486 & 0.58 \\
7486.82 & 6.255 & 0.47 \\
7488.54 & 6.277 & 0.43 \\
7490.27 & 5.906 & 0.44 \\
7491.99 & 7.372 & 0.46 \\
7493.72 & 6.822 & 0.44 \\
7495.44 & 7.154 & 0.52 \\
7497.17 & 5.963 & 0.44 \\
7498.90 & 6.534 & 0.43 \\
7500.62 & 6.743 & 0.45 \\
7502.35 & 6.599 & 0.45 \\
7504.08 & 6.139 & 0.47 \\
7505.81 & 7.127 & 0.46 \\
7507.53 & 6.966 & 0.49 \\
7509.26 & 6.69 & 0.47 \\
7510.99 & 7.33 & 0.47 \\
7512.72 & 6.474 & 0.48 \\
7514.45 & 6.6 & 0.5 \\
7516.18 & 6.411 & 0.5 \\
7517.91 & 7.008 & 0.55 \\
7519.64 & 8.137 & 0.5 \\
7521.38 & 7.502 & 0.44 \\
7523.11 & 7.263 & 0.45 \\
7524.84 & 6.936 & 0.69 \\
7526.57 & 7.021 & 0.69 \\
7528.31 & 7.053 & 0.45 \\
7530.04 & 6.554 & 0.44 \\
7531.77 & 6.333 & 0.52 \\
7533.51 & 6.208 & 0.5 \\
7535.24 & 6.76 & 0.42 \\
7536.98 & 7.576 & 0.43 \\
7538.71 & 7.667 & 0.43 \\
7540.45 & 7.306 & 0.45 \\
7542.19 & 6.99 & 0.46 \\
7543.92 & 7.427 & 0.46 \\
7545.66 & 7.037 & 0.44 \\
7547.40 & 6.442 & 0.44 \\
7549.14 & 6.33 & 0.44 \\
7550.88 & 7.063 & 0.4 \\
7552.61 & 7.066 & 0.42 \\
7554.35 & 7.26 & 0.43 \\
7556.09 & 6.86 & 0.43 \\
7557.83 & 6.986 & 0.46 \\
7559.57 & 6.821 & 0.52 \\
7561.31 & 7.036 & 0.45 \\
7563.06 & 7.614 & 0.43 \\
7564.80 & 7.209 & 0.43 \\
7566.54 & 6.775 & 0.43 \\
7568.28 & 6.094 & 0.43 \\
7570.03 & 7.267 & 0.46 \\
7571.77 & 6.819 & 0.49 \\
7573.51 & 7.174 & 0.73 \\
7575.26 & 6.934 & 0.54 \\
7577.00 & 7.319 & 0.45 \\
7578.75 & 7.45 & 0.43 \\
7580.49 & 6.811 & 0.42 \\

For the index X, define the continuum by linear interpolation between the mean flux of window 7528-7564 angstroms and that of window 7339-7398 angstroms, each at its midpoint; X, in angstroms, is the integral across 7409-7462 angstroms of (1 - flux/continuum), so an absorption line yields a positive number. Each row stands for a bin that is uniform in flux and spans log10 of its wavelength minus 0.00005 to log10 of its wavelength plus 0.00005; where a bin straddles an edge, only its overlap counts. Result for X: 1.2 angstroms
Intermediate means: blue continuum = 7.17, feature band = 6.94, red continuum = 6.97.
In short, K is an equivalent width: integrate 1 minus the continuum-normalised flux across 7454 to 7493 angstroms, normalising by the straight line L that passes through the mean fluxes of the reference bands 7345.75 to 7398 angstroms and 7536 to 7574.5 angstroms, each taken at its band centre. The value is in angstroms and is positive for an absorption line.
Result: 2.0 angstroms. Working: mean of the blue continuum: 7.19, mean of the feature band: 6.74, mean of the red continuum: 7.03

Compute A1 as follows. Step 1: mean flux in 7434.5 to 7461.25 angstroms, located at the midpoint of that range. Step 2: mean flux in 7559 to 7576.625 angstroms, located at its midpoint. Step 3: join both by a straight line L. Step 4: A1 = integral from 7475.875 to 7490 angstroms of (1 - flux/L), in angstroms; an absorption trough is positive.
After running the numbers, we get 0.6 angstroms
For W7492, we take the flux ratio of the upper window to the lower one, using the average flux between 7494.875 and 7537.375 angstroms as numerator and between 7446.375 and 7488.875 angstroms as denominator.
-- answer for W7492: 1.0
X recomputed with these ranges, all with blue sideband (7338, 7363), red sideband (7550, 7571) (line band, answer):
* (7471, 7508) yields 2.1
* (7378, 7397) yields -1.1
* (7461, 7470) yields 0.2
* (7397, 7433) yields 0.0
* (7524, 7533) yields 0.4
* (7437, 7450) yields 0.3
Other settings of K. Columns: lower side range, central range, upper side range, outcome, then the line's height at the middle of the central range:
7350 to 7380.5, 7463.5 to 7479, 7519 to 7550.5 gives 0.5 angstroms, 7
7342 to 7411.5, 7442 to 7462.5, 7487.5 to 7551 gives 0.7 angstroms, 7.02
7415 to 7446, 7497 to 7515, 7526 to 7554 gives 0.8 angstroms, 6.97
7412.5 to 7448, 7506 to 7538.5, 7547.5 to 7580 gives 0.2 angstroms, 7.01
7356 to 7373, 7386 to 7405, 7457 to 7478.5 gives -1.2 angstroms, 6.84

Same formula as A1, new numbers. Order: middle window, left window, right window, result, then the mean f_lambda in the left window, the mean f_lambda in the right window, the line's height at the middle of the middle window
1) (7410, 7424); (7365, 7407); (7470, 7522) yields -0.04 angstroms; 7.2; 6.76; 7.07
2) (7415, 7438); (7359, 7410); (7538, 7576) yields 0.43 angstroms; 7.21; 7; 7.16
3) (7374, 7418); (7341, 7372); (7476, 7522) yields -2.54 angstroms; 7.02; 6.75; 6.95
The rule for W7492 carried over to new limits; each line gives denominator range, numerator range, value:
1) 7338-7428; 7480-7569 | 0.95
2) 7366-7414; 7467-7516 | 0.92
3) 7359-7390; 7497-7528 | 0.96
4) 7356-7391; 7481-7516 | 0.93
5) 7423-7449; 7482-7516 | 0.95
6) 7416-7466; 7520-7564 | 1.01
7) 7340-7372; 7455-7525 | 0.97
